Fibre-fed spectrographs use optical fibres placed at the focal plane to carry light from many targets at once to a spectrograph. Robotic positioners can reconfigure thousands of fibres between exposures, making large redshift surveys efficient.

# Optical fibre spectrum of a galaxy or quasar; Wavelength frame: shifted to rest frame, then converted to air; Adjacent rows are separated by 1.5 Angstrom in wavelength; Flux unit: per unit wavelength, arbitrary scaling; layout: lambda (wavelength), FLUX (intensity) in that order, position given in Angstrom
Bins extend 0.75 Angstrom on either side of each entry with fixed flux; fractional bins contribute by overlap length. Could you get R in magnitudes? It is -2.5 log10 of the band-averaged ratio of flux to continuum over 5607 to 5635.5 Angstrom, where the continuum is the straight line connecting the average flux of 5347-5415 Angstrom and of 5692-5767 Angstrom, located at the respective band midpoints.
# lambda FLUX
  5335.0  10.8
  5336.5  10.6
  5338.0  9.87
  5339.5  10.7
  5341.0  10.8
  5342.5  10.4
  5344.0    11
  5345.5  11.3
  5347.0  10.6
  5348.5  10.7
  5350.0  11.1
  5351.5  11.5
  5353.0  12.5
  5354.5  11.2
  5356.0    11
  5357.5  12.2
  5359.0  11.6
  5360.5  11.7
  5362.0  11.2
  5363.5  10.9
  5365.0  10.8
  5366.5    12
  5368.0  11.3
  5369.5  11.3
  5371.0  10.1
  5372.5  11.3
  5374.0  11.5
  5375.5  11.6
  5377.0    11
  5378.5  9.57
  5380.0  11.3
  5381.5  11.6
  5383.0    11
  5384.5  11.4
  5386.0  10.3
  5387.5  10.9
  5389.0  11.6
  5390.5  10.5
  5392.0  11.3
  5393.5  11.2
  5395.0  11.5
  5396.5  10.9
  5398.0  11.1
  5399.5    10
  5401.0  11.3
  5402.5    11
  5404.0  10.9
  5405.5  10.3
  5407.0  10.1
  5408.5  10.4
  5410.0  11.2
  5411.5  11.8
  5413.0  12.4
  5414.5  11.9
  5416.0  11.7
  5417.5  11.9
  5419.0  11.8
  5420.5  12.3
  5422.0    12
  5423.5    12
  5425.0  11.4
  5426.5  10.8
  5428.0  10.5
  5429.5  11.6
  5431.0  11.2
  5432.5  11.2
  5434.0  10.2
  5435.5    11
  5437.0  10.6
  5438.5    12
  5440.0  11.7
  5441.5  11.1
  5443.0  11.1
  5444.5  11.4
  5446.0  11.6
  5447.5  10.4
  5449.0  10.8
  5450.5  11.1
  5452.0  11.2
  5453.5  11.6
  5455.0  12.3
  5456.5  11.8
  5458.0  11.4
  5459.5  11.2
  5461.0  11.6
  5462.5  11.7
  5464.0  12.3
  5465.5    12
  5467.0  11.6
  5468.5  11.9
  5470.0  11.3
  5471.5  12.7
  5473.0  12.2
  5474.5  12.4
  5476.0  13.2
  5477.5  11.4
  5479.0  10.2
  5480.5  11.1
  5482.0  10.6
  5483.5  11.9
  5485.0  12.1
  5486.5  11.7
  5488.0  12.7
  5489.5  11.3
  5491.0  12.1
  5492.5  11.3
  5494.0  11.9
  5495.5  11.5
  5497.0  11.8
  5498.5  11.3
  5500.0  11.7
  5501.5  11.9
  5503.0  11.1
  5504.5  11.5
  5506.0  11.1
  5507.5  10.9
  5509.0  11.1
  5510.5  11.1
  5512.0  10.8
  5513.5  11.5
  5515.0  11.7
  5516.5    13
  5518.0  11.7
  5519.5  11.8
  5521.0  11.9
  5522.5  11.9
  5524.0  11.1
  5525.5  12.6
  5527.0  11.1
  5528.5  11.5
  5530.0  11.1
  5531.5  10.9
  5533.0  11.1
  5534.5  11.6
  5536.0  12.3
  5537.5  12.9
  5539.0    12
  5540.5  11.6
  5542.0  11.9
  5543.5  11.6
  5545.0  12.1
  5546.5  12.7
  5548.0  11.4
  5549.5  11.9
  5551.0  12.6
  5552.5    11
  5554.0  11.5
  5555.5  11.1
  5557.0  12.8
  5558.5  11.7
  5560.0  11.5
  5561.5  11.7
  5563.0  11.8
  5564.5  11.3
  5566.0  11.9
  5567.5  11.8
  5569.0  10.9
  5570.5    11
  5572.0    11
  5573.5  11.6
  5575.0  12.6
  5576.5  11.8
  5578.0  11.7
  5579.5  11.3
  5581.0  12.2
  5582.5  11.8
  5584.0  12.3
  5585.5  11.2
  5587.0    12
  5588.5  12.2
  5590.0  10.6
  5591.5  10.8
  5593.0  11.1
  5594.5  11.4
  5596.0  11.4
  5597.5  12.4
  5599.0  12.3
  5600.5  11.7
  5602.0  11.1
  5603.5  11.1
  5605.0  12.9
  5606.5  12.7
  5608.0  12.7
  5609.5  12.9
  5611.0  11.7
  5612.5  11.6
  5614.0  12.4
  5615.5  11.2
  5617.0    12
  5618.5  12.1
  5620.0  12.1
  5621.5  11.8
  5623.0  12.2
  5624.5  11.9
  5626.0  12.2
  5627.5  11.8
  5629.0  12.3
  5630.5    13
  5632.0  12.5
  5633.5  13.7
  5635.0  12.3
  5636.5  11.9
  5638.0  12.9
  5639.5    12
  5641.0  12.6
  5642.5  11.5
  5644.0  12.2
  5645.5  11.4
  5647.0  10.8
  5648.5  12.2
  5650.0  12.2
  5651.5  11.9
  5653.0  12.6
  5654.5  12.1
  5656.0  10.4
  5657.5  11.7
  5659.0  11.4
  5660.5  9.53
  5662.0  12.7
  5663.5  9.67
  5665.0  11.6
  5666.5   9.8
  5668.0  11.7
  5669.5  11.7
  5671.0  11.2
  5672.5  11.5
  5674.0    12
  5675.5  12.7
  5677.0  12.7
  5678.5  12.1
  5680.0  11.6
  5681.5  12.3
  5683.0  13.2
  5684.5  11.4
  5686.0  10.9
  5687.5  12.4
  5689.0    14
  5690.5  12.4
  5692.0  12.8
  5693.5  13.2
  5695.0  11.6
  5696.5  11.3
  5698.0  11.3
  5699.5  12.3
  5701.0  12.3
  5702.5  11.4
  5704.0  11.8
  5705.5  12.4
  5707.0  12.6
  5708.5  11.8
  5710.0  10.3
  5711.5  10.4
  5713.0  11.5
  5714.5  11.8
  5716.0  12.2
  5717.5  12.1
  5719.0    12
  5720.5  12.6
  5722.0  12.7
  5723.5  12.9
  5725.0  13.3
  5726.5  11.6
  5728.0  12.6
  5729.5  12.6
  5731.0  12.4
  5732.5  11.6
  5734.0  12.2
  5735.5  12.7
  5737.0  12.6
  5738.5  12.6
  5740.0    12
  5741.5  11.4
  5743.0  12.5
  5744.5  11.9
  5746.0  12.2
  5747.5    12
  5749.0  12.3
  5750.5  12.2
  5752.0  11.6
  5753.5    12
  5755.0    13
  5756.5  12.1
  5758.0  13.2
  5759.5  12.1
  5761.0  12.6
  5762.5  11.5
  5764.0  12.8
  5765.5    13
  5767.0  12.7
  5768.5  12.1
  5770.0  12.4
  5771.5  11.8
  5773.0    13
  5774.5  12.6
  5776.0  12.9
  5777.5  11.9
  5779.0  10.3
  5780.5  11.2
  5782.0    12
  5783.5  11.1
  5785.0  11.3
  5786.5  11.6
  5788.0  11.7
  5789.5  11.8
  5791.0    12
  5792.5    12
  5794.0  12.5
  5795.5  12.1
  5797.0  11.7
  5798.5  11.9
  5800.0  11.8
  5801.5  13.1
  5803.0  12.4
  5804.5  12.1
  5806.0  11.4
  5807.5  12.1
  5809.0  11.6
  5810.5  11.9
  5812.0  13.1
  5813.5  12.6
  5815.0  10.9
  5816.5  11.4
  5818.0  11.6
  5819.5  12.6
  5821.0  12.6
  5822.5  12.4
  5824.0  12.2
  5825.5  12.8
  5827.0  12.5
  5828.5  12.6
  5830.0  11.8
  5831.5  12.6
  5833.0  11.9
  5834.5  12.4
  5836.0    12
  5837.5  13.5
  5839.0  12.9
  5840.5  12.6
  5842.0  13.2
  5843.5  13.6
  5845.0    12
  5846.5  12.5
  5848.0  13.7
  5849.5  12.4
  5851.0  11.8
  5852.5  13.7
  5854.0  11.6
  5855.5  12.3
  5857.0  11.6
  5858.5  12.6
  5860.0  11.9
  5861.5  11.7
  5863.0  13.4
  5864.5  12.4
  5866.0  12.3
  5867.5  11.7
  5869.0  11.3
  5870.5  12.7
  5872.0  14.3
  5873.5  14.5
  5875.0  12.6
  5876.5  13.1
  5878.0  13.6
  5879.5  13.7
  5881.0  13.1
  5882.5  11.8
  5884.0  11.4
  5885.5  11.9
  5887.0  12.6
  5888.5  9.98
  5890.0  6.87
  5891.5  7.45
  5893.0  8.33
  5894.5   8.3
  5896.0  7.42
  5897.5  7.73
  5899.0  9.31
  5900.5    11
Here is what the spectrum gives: -0.04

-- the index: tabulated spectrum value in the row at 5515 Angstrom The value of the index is 11.7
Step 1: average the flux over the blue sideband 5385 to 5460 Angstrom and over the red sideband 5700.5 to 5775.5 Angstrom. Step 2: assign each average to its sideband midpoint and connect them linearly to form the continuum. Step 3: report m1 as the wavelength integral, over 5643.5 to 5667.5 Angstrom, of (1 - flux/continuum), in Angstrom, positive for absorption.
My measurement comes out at 1.1 Angstrom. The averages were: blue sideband 11.2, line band 11.4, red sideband 12.2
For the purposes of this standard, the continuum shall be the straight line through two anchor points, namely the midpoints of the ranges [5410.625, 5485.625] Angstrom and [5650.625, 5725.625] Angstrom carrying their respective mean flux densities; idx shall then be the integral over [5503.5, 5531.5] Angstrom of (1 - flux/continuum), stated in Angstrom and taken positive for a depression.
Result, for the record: 0.3 Angstrom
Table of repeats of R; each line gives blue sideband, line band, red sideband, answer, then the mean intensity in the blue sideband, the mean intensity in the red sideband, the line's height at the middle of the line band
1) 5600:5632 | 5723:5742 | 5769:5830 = -0.03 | 12.1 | 12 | 12.1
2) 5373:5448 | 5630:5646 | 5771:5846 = -0.06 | 11.2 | 12.2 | 11.7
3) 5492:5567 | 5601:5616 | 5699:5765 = -0.02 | 11.7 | 12.2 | 11.9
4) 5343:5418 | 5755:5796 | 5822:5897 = -0.02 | 11.2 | 12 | 11.9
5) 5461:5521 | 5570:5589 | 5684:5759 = 0.01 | 11.7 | 12.1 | 11.9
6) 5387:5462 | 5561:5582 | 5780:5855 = 0.00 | 11.3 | 12.2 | 11.6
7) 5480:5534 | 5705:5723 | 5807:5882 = 0.02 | 11.5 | 12.5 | 12.1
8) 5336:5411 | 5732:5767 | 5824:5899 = -0.05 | 11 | 11.9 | 11.7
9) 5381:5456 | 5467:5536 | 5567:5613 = -0.01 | 11.2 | 11.7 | 11.5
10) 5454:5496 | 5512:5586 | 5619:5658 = 0.02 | 11.8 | 12.1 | 11.9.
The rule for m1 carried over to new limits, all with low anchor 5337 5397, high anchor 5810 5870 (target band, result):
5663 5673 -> 0.7 Angstrom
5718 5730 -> -0.5 Angstrom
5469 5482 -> -0.4 Angstrom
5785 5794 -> 0.3 Angstrom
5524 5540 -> -0.2 Angstrom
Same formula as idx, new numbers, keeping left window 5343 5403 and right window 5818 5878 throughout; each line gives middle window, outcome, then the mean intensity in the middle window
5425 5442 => 0.3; 11.1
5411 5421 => -0.6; 12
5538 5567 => -0.3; 11.8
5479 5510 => 0.0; 11.5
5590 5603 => 0.4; 11.5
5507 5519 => 0.1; 11.5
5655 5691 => 1.1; 11.7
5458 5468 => -0.3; 11.7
